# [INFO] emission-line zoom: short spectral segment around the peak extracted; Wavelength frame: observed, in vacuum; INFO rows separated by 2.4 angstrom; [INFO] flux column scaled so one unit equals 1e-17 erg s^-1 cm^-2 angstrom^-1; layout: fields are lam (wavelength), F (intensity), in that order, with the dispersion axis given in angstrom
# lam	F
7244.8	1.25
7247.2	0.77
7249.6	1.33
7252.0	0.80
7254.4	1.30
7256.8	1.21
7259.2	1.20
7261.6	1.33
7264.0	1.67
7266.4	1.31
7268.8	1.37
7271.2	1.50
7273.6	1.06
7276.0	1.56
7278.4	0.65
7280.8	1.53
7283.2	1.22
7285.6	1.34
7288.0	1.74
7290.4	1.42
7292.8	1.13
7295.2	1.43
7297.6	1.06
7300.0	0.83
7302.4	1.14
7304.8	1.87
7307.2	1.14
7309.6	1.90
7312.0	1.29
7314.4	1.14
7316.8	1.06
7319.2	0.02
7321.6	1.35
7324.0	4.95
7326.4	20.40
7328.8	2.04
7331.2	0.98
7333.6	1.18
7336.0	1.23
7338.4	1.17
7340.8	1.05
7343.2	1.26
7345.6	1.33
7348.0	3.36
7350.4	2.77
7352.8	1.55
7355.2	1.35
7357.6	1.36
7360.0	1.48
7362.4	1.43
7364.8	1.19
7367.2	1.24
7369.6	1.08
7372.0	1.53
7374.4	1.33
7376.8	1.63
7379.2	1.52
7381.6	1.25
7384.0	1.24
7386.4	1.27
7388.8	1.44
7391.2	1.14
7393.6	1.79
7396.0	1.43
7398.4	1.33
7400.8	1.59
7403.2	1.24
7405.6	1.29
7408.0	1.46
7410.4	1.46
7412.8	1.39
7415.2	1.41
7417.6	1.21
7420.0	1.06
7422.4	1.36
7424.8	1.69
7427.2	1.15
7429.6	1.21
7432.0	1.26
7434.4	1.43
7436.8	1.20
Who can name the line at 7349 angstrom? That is [N II] 6583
